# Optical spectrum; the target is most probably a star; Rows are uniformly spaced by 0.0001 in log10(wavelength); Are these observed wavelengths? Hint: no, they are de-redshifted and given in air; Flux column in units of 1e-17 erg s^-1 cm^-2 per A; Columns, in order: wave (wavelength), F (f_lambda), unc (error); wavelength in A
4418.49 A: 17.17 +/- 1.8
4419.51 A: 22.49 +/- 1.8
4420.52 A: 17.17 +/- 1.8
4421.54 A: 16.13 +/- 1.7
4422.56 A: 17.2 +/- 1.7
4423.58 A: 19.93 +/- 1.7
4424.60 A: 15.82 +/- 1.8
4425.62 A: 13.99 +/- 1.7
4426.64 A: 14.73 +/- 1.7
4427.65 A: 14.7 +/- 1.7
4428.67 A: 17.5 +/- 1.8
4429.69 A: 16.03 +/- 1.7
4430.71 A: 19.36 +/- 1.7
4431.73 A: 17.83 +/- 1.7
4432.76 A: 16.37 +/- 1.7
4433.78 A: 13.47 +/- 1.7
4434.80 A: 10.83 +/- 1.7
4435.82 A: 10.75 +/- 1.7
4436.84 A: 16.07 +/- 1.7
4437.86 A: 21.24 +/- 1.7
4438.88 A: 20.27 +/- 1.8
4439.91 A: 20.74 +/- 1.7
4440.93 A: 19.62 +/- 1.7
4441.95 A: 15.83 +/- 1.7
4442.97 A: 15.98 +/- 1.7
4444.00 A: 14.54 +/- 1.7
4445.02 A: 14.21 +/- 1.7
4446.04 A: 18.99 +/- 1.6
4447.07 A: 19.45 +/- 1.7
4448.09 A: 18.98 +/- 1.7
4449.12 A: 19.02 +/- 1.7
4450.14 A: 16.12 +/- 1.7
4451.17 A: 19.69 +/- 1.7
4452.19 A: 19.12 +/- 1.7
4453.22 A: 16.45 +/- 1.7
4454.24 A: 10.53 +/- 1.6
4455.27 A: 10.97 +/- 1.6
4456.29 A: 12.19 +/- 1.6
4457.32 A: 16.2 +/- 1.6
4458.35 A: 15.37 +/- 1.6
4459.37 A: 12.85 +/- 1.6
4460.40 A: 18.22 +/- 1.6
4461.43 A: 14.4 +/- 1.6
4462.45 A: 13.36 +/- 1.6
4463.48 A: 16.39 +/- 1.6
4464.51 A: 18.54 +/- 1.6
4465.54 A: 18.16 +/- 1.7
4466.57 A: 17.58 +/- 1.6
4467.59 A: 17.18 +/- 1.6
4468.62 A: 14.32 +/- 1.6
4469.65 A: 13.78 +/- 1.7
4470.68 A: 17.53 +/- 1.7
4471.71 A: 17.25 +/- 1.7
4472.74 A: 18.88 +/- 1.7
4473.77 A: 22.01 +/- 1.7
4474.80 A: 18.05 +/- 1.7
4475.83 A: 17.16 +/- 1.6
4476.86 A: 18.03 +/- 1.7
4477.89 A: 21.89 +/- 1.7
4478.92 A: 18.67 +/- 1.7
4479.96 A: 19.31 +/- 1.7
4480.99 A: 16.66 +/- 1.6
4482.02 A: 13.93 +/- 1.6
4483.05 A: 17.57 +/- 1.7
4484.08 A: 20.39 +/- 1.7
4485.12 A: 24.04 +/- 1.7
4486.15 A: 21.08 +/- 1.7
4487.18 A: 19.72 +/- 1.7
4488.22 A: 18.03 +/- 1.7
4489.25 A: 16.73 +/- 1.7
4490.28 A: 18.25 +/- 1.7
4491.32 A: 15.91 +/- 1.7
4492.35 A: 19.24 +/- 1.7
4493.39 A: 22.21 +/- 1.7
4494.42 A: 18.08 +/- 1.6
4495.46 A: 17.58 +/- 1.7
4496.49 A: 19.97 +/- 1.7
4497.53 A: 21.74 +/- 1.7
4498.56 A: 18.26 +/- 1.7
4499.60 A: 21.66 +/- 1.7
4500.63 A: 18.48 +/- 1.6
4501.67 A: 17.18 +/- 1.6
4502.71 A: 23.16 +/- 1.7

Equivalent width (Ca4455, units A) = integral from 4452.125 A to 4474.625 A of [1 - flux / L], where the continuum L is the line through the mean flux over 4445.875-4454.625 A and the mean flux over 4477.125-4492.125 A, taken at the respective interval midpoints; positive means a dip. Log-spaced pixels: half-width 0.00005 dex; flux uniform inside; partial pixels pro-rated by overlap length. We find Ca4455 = 2.7 A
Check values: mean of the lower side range 17.6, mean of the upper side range 18.7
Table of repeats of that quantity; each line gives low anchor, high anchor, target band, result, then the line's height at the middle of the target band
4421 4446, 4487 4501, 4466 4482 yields 0.33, 18.1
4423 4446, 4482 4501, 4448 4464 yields 1.77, 17.5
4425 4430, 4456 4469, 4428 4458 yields -1.72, 15.6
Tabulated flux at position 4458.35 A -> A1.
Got 15.37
